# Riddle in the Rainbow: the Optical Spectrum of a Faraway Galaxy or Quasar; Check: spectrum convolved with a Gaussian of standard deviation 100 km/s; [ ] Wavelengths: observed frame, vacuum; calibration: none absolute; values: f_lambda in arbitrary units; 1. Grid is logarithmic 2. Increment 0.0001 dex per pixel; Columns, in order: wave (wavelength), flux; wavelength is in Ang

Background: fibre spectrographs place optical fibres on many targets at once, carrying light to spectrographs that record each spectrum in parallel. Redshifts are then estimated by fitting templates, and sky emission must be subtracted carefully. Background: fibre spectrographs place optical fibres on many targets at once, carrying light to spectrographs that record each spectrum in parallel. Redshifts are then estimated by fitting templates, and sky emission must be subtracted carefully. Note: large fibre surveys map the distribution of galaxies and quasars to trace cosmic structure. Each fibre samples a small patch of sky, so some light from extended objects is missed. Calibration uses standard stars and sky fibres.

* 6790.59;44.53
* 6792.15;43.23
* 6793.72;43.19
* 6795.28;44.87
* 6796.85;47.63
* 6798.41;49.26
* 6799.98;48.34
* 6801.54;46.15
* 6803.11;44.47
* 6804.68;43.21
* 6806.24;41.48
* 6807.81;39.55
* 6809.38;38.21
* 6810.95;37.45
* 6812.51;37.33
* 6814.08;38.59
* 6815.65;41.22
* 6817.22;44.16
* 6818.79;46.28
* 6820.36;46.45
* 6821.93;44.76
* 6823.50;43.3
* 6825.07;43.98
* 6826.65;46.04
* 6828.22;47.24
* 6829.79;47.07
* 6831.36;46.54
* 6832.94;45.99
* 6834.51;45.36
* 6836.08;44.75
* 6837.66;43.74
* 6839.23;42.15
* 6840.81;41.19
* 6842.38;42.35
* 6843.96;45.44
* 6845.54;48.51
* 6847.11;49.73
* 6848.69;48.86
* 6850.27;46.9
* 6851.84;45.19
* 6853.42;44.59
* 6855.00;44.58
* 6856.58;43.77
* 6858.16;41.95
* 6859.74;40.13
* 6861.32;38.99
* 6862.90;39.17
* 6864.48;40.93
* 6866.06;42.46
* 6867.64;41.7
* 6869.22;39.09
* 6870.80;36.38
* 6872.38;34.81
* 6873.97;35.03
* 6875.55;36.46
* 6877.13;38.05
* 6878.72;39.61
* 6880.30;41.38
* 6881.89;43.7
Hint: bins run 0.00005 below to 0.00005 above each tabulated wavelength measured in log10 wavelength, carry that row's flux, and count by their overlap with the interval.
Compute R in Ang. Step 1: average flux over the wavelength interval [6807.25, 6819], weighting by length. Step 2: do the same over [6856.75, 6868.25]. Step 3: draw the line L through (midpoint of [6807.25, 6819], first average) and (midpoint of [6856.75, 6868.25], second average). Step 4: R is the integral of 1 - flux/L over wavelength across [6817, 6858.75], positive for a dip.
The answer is -4.9 Ang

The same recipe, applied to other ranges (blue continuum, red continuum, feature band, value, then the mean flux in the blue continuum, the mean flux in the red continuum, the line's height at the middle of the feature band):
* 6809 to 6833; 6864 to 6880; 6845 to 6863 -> -1.9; 43.4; 38.5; 40.2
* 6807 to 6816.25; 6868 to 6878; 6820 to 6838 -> -3.4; 38.7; 36.9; 38.2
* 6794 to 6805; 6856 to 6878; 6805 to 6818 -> 1.5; 46.3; 39.2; 45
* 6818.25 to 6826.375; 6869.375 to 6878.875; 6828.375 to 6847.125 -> -1.2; 45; 36.7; 42.5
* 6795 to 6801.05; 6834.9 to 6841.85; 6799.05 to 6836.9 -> 1.4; 47.7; 43.1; 45.4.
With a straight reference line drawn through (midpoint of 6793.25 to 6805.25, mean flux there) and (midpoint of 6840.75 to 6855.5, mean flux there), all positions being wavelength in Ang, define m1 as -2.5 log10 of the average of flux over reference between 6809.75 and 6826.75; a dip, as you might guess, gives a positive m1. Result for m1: 0.09 mag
